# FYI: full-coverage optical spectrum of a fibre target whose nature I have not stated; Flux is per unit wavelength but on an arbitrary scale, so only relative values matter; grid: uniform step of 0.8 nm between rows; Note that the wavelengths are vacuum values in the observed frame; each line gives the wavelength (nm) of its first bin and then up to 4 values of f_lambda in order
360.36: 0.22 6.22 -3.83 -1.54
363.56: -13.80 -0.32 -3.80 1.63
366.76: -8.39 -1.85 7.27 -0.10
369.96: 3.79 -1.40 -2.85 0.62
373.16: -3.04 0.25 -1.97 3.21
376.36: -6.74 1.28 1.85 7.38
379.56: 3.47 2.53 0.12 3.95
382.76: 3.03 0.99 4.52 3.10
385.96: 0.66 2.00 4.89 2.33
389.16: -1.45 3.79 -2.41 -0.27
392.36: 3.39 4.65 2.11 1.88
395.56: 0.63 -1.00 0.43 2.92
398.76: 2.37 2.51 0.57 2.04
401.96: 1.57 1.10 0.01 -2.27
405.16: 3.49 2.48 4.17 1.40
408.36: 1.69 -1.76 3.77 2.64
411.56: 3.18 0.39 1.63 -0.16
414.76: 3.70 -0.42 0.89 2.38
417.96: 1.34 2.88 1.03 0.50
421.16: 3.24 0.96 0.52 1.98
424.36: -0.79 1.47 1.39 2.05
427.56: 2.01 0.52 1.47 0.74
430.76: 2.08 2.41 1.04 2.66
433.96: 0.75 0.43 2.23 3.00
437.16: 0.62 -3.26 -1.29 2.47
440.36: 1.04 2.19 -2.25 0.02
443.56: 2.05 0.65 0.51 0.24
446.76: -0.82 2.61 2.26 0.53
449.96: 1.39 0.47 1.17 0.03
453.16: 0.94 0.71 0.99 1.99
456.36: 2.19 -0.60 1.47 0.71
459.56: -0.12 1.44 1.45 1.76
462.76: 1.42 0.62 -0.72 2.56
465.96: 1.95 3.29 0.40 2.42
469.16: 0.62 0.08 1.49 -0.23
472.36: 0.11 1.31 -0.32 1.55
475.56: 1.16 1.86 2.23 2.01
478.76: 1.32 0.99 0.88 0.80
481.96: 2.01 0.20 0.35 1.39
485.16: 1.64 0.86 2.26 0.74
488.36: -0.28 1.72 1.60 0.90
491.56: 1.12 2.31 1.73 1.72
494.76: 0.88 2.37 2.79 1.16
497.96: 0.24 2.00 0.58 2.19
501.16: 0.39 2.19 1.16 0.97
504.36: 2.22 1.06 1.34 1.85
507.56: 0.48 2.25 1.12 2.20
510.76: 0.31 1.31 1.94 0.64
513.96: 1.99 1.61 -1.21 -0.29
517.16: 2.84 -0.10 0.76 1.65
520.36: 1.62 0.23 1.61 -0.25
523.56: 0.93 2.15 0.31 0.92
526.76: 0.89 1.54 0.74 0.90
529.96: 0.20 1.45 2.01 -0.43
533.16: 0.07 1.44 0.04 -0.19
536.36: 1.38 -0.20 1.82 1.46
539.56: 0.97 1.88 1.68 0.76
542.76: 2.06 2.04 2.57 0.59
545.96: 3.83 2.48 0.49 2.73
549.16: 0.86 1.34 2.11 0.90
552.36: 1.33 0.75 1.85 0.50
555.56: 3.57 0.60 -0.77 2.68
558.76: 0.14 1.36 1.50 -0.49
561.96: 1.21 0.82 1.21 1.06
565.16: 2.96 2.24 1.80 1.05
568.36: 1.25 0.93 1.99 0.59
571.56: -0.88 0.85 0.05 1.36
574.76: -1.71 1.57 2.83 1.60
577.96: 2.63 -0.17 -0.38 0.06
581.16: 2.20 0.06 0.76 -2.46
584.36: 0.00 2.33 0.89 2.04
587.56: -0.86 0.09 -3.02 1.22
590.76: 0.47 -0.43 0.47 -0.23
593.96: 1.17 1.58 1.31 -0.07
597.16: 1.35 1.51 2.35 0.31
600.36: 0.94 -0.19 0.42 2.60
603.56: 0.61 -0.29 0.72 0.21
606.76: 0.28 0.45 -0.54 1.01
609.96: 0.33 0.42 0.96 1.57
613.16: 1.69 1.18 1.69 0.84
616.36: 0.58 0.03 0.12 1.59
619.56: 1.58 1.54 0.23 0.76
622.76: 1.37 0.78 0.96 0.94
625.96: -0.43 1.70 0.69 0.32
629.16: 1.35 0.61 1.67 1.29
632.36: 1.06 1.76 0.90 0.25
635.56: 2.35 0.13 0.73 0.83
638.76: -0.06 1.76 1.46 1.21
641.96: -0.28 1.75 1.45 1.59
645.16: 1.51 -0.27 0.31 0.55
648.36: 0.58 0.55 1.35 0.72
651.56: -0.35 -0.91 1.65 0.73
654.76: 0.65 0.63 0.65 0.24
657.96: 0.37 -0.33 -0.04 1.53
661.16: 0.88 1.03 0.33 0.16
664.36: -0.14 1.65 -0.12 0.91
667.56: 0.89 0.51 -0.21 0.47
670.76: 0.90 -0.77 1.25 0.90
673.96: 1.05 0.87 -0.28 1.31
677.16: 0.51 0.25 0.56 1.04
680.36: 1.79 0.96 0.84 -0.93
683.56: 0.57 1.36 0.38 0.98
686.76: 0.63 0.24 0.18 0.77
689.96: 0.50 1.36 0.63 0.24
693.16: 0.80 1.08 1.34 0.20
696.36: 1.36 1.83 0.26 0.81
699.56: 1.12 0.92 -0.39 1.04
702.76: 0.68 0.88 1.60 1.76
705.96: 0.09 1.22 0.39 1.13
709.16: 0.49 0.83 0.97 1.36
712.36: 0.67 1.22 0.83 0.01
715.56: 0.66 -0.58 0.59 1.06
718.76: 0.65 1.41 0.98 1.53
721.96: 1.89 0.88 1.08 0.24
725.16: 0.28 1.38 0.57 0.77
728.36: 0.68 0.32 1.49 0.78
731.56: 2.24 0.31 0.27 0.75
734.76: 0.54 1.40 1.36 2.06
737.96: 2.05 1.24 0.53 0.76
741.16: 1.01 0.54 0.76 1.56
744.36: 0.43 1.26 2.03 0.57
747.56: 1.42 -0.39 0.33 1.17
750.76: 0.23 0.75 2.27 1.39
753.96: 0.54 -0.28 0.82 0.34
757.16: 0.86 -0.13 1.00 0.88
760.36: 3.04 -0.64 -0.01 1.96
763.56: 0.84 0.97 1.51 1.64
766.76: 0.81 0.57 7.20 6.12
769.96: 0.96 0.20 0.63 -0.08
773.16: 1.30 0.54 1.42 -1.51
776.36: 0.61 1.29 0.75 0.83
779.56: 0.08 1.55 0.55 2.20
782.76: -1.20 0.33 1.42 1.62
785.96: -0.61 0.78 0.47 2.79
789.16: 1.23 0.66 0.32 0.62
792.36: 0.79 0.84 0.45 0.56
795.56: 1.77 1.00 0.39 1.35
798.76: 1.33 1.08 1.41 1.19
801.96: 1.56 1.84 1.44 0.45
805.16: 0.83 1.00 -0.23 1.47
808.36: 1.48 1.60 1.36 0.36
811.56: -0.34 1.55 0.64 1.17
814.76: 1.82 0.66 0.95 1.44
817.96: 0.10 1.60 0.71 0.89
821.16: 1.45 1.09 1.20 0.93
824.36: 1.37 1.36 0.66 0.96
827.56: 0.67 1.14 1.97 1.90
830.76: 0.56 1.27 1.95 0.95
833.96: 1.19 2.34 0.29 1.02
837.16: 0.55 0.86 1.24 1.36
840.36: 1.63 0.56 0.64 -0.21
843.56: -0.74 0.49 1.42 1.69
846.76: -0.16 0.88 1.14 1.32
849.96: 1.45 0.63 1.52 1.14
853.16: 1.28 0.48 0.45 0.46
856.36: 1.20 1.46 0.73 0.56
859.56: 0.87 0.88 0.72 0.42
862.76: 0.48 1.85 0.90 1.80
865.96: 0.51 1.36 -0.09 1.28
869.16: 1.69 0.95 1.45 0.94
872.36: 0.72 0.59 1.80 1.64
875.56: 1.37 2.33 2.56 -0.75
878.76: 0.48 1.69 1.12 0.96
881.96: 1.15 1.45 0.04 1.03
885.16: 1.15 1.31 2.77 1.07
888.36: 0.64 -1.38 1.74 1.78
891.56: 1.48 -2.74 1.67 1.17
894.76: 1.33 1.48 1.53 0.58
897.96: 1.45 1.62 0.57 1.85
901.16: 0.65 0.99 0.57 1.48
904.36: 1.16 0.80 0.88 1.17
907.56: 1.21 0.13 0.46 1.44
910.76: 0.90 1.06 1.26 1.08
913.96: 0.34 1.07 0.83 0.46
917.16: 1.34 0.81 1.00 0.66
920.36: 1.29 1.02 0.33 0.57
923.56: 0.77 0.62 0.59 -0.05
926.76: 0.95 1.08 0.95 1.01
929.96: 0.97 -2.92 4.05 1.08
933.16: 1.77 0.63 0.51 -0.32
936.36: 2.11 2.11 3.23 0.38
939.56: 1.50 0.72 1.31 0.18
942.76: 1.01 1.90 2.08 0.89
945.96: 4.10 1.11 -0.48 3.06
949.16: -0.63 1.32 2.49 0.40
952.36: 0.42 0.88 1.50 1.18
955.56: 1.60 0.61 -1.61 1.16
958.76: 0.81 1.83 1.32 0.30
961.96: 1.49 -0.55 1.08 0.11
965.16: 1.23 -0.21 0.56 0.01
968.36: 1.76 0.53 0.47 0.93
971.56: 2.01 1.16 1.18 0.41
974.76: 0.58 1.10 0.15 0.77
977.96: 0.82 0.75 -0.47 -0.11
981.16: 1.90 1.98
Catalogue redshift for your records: 1.06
